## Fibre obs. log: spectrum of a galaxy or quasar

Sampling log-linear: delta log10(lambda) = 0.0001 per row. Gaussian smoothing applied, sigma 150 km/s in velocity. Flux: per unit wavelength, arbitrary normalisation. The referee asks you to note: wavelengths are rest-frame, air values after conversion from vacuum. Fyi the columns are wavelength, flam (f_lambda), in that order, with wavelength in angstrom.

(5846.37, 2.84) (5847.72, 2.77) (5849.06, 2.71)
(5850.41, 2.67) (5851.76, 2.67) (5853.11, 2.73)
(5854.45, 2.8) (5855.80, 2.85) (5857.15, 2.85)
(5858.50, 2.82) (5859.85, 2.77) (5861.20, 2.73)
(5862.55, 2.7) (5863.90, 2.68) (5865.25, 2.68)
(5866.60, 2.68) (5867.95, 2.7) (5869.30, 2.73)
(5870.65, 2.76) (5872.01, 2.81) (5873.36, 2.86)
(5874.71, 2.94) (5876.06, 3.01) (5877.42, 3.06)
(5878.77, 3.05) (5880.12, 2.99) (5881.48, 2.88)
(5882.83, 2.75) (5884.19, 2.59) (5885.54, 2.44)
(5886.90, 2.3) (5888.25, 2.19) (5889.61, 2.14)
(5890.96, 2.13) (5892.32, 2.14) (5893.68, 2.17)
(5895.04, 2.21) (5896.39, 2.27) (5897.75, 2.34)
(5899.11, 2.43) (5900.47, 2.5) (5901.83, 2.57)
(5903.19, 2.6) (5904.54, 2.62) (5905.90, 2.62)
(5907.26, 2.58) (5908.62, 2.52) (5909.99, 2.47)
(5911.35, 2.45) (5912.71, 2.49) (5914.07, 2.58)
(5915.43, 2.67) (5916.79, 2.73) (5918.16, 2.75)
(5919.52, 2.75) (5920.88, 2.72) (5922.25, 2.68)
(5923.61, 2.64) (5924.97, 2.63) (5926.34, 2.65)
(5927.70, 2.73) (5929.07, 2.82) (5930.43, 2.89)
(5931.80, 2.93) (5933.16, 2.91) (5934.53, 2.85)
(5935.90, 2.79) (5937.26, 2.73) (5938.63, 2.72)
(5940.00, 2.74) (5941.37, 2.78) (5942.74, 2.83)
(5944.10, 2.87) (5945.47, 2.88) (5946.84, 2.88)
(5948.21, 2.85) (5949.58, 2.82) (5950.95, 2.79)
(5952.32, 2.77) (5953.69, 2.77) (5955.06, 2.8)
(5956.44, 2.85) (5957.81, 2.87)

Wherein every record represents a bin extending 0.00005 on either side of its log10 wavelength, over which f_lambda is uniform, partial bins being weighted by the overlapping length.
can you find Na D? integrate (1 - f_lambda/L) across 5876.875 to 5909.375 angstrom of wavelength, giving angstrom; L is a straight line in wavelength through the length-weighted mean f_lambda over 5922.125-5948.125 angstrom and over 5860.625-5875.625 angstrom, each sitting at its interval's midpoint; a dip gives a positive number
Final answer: 3.1 angstrom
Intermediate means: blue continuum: 2.76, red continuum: 2.79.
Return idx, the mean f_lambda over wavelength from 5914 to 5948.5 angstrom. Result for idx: 2.77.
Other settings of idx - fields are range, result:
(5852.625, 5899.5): 2.63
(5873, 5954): 2.66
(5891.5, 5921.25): 2.5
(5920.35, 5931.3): 2.72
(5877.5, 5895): 2.49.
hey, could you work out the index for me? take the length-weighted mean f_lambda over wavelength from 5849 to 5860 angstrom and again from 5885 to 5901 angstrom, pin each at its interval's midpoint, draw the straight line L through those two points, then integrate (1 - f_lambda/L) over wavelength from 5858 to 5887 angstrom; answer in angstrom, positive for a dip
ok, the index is -2.88 angstrom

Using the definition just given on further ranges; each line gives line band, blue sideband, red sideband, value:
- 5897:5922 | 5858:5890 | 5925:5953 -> 1.7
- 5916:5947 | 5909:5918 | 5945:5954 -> -0.9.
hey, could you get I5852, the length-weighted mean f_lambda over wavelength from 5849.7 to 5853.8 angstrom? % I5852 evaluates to 2.69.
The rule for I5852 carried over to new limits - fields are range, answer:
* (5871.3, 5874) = 2.83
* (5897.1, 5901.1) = 2.42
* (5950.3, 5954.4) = 2.78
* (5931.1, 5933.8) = 2.92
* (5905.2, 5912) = 2.53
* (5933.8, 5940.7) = 2.76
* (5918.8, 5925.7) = 2.68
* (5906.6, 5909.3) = 2.55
